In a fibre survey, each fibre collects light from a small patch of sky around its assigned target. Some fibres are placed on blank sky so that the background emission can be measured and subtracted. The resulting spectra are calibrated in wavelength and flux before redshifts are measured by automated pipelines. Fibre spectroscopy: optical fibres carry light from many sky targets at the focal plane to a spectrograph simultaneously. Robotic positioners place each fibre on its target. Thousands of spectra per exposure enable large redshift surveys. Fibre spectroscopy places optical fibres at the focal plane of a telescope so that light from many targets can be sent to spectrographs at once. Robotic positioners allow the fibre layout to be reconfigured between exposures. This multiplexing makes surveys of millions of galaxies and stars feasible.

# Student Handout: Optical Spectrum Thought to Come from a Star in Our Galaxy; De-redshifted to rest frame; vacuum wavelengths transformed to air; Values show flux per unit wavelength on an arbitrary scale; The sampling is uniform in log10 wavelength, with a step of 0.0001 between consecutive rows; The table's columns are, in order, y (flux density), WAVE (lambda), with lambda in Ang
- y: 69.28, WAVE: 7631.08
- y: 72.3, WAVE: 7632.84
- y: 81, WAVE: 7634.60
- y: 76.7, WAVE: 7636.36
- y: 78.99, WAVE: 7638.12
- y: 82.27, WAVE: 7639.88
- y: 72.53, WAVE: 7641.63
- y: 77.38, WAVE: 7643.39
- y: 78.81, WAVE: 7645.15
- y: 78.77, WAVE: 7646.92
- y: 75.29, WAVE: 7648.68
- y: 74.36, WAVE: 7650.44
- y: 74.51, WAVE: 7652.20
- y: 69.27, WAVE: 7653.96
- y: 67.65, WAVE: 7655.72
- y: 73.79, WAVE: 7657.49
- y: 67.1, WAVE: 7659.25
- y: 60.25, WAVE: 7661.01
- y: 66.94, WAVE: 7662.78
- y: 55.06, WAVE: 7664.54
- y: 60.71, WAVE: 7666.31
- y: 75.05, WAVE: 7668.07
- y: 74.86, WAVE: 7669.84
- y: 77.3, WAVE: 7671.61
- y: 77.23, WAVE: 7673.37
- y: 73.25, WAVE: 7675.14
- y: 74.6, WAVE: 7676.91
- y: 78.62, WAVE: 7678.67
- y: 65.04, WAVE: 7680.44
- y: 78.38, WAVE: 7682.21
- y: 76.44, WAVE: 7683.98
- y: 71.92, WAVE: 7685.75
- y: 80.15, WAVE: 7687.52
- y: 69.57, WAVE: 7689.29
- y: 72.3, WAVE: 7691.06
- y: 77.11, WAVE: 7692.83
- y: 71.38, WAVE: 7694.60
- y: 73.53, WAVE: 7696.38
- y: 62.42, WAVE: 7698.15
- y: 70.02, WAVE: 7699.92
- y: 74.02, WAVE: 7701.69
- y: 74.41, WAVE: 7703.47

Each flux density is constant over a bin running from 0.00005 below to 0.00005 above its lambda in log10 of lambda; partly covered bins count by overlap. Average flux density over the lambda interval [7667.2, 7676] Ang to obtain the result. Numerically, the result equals 75.5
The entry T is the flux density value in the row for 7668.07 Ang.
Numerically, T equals 75.05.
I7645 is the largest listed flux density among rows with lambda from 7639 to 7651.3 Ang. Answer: 82.27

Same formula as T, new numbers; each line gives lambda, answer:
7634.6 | 81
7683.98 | 76.44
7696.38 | 73.53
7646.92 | 78.77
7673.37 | 77.23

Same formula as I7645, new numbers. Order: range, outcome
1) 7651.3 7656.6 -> 74.51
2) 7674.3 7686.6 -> 78.62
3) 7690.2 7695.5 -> 77.11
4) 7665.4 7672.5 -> 77.3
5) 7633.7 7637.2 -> 81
